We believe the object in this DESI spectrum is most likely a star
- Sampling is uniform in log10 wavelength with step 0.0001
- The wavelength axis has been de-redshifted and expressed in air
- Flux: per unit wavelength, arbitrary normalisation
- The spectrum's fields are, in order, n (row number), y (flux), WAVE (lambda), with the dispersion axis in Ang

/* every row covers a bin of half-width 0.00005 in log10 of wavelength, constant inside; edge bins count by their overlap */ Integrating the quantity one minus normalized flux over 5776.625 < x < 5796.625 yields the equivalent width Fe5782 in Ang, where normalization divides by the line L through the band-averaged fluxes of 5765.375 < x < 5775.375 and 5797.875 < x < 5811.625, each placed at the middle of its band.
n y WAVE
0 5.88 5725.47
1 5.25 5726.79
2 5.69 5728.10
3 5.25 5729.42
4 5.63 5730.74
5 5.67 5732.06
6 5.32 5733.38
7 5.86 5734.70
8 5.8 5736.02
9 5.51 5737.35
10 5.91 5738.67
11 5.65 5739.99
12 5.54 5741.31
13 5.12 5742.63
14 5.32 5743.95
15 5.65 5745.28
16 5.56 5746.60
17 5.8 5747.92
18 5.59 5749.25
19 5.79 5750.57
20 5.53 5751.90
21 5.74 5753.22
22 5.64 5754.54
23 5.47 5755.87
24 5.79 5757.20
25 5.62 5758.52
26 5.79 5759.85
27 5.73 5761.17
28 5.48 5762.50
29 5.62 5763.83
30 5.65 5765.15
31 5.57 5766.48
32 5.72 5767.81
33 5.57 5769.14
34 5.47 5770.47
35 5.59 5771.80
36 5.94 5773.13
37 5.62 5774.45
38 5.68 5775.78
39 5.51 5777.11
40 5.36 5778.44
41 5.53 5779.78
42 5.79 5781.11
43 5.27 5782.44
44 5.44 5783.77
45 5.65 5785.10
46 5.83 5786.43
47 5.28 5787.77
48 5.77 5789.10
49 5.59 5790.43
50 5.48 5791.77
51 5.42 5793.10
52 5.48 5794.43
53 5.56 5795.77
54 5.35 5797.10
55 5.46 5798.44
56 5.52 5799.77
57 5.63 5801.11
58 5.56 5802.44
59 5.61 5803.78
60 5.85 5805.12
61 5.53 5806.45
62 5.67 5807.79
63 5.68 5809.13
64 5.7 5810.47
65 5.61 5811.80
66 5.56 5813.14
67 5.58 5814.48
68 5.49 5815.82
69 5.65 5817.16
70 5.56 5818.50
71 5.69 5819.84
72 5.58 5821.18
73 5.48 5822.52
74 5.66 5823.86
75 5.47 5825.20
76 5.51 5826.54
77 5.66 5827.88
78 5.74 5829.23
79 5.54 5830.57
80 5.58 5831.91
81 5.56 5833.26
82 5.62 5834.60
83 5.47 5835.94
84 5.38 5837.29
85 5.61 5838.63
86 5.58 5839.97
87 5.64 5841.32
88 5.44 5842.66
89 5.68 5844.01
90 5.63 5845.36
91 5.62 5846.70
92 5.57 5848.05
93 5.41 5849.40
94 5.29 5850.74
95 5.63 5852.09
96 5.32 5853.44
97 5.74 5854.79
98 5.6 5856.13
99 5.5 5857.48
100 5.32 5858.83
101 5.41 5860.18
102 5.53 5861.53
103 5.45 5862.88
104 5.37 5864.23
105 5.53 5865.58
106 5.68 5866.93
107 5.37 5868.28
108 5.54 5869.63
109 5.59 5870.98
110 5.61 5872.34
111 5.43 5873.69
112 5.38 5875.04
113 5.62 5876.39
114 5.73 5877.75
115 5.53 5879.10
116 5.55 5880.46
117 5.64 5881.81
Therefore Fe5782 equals 0.37 Ang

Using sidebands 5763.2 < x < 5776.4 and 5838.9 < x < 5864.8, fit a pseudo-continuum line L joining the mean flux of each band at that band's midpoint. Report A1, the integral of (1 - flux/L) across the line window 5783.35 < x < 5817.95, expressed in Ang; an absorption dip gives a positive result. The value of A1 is 0.1 Ang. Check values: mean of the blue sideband 5.65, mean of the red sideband 5.51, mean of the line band 5.58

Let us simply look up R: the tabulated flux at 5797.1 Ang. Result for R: 5.35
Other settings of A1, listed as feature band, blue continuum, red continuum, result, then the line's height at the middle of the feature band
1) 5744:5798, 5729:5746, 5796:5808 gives -0.3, 5.57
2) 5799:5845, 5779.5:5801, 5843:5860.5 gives -0.6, 5.52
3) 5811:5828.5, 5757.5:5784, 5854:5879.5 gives 0.0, 5.56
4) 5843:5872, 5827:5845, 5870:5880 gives 0.3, 5.56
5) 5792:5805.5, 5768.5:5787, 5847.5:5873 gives 0.1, 5.57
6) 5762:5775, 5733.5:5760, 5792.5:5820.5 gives 0.0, 5.61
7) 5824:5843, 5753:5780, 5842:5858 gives 0.0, 5.55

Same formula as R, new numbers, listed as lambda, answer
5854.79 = 5.74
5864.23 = 5.37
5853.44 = 5.32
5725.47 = 5.88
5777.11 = 5.51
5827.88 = 5.66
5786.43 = 5.83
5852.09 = 5.63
